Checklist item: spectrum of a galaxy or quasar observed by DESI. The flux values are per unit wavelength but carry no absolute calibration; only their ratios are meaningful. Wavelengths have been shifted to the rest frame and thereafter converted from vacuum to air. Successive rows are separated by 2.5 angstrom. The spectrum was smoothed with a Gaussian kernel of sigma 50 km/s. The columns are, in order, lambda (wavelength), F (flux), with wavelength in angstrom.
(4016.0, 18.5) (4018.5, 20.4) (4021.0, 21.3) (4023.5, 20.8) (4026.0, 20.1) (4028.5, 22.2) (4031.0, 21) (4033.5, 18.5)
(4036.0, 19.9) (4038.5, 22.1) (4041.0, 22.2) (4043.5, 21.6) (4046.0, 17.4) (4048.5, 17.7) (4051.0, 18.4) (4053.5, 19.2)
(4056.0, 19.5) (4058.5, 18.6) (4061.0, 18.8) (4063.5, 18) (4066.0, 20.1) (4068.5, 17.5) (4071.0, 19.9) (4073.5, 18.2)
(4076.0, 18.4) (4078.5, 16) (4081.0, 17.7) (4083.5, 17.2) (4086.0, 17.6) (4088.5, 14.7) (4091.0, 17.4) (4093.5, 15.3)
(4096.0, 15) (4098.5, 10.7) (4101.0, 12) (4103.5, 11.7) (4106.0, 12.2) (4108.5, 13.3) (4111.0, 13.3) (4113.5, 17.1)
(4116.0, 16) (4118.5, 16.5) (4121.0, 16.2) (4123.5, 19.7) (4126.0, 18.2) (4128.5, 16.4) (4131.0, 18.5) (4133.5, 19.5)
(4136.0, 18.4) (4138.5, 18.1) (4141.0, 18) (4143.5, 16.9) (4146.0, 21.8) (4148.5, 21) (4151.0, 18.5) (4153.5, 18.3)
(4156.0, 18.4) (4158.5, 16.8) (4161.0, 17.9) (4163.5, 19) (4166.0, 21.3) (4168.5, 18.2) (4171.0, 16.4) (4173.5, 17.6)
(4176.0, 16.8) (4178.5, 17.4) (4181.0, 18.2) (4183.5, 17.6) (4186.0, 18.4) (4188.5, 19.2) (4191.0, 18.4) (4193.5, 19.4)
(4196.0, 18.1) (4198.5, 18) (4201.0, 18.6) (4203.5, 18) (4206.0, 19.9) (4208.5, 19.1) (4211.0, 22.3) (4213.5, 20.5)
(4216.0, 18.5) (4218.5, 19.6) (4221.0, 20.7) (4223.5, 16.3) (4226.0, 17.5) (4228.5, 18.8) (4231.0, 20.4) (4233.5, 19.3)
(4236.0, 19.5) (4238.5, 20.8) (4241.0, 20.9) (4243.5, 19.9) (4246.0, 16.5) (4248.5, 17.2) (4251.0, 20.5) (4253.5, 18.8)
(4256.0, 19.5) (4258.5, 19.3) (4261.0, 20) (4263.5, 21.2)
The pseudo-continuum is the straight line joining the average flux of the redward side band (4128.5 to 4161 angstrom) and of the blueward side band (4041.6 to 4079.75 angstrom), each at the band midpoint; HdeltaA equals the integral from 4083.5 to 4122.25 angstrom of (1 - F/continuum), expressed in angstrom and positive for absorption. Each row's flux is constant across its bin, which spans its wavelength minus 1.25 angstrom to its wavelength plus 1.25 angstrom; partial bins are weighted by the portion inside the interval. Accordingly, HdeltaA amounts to 8.2 angstrom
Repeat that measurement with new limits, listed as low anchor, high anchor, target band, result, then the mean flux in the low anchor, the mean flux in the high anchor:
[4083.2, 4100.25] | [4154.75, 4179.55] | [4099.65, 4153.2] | -0.93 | 15.2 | 18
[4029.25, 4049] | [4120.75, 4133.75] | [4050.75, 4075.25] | 1.00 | 20.2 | 18.1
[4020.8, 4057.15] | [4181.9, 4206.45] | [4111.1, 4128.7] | 2.12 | 20.1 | 18.5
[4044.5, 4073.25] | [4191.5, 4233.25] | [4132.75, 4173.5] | 0.67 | 18.7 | 19.1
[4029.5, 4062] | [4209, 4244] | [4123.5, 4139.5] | 1.08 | 19.6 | 19.6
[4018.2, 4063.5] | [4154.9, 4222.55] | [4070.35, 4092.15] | 2.44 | 19.9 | 18.7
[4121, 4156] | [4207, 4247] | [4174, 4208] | 1.41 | 18.6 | 19.4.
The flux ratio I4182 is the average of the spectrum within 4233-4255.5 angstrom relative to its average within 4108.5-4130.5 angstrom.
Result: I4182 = 1.16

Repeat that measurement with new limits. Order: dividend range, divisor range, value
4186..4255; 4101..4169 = 1.10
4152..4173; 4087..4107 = 1.33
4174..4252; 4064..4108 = 1.18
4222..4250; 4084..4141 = 1.19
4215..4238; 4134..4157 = 1.01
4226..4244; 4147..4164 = 1.06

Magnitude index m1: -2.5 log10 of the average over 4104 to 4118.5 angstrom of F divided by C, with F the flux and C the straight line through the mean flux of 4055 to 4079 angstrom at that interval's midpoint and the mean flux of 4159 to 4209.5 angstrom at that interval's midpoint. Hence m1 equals 0.269 mag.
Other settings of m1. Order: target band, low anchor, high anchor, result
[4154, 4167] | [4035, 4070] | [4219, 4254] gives 0.03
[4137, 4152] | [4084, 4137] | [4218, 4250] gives -0.15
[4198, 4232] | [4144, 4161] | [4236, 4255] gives 0.00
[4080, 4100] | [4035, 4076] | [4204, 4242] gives 0.23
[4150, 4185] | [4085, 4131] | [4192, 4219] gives -0.02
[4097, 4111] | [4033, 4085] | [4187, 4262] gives 0.48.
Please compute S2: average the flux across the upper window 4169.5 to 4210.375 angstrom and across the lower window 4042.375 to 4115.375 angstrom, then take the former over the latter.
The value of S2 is 1.1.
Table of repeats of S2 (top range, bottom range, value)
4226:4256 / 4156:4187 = 1.07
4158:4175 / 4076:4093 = 1.08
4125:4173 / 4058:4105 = 1.12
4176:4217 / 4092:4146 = 1.17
